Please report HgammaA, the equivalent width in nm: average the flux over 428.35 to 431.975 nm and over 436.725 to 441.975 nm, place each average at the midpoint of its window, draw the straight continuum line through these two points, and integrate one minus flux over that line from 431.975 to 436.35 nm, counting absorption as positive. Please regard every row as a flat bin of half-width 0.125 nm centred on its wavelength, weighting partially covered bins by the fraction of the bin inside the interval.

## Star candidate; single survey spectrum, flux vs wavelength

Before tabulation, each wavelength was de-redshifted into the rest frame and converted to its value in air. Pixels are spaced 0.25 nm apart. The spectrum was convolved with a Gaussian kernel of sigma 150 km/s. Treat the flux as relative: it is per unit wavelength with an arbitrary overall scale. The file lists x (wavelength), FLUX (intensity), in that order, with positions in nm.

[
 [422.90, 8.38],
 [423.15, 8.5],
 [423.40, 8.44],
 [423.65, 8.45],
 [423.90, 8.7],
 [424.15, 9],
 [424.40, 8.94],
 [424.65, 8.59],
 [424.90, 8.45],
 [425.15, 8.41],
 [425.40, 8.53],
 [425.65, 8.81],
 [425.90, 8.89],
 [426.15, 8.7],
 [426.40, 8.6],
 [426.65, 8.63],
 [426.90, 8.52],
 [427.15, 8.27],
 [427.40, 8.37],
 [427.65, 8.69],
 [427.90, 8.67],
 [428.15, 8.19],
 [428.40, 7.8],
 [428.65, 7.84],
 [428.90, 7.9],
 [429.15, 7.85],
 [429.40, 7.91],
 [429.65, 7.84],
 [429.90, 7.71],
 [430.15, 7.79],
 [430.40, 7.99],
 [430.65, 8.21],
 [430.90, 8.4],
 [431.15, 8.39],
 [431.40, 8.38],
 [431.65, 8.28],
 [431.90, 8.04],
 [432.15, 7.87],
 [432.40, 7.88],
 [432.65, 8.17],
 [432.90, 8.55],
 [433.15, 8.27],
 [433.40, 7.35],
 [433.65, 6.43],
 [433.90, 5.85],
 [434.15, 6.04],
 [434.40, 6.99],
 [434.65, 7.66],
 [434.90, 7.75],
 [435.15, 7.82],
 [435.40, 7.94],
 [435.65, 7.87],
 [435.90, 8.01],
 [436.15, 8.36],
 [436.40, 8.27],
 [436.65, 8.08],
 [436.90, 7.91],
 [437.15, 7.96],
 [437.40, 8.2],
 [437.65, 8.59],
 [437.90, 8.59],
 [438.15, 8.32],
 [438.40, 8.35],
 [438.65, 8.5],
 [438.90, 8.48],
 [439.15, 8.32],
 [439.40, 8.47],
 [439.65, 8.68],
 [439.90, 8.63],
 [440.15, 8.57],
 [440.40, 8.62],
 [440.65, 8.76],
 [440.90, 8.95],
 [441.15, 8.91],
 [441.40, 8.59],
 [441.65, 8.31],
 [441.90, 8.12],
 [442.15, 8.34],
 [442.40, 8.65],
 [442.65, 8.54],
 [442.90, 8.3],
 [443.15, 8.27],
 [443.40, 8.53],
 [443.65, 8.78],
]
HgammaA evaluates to 0.33 nm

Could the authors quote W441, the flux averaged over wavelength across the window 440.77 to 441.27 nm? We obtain 8.93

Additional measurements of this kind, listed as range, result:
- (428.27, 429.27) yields 7.85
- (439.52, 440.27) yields 8.63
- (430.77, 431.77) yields 8.36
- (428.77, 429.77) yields 7.88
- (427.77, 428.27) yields 8.43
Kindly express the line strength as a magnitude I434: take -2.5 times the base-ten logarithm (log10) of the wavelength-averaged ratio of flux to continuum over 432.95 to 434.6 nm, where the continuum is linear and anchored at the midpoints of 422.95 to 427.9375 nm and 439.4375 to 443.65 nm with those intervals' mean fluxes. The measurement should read 0.23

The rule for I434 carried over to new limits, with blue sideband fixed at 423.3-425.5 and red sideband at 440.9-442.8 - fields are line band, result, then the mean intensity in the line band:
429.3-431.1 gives 0.08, 8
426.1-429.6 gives 0.04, 8.26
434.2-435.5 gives 0.14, 7.53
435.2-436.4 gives 0.07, 8.05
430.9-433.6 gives 0.06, 8.08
